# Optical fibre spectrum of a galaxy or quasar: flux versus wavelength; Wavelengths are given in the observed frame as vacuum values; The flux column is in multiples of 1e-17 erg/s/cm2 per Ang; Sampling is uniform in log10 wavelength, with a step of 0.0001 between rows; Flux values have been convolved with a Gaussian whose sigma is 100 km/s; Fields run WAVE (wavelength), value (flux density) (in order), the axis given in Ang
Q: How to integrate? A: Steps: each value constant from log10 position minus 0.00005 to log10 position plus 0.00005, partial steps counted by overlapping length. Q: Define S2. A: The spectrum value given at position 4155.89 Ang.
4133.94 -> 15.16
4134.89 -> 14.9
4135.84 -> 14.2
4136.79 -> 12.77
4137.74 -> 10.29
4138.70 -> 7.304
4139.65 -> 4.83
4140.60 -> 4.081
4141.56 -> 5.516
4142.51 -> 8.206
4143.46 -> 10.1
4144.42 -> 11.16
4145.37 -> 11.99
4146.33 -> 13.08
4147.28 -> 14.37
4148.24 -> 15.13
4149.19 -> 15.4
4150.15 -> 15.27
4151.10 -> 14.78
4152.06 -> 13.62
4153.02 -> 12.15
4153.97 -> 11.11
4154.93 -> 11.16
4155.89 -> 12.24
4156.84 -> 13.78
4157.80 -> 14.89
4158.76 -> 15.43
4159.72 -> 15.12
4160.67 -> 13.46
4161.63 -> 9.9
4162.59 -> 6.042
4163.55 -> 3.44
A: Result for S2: 12.24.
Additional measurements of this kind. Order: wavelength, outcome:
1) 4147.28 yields 14.37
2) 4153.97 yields 11.11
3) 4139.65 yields 4.83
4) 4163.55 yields 3.44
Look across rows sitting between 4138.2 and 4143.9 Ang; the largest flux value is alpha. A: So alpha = 10.1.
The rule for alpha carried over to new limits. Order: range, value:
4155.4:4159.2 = 15.43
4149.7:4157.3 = 15.27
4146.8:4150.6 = 15.4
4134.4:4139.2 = 14.9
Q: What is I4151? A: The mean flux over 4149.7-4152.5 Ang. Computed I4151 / 14.6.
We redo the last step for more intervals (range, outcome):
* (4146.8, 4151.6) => 15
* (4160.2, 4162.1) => 11.7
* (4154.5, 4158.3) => 13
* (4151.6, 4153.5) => 12.9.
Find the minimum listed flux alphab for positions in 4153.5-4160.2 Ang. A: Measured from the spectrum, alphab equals 11.11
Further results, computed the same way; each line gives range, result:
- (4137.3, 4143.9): 4.081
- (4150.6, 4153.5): 12.15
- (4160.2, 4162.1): 9.9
